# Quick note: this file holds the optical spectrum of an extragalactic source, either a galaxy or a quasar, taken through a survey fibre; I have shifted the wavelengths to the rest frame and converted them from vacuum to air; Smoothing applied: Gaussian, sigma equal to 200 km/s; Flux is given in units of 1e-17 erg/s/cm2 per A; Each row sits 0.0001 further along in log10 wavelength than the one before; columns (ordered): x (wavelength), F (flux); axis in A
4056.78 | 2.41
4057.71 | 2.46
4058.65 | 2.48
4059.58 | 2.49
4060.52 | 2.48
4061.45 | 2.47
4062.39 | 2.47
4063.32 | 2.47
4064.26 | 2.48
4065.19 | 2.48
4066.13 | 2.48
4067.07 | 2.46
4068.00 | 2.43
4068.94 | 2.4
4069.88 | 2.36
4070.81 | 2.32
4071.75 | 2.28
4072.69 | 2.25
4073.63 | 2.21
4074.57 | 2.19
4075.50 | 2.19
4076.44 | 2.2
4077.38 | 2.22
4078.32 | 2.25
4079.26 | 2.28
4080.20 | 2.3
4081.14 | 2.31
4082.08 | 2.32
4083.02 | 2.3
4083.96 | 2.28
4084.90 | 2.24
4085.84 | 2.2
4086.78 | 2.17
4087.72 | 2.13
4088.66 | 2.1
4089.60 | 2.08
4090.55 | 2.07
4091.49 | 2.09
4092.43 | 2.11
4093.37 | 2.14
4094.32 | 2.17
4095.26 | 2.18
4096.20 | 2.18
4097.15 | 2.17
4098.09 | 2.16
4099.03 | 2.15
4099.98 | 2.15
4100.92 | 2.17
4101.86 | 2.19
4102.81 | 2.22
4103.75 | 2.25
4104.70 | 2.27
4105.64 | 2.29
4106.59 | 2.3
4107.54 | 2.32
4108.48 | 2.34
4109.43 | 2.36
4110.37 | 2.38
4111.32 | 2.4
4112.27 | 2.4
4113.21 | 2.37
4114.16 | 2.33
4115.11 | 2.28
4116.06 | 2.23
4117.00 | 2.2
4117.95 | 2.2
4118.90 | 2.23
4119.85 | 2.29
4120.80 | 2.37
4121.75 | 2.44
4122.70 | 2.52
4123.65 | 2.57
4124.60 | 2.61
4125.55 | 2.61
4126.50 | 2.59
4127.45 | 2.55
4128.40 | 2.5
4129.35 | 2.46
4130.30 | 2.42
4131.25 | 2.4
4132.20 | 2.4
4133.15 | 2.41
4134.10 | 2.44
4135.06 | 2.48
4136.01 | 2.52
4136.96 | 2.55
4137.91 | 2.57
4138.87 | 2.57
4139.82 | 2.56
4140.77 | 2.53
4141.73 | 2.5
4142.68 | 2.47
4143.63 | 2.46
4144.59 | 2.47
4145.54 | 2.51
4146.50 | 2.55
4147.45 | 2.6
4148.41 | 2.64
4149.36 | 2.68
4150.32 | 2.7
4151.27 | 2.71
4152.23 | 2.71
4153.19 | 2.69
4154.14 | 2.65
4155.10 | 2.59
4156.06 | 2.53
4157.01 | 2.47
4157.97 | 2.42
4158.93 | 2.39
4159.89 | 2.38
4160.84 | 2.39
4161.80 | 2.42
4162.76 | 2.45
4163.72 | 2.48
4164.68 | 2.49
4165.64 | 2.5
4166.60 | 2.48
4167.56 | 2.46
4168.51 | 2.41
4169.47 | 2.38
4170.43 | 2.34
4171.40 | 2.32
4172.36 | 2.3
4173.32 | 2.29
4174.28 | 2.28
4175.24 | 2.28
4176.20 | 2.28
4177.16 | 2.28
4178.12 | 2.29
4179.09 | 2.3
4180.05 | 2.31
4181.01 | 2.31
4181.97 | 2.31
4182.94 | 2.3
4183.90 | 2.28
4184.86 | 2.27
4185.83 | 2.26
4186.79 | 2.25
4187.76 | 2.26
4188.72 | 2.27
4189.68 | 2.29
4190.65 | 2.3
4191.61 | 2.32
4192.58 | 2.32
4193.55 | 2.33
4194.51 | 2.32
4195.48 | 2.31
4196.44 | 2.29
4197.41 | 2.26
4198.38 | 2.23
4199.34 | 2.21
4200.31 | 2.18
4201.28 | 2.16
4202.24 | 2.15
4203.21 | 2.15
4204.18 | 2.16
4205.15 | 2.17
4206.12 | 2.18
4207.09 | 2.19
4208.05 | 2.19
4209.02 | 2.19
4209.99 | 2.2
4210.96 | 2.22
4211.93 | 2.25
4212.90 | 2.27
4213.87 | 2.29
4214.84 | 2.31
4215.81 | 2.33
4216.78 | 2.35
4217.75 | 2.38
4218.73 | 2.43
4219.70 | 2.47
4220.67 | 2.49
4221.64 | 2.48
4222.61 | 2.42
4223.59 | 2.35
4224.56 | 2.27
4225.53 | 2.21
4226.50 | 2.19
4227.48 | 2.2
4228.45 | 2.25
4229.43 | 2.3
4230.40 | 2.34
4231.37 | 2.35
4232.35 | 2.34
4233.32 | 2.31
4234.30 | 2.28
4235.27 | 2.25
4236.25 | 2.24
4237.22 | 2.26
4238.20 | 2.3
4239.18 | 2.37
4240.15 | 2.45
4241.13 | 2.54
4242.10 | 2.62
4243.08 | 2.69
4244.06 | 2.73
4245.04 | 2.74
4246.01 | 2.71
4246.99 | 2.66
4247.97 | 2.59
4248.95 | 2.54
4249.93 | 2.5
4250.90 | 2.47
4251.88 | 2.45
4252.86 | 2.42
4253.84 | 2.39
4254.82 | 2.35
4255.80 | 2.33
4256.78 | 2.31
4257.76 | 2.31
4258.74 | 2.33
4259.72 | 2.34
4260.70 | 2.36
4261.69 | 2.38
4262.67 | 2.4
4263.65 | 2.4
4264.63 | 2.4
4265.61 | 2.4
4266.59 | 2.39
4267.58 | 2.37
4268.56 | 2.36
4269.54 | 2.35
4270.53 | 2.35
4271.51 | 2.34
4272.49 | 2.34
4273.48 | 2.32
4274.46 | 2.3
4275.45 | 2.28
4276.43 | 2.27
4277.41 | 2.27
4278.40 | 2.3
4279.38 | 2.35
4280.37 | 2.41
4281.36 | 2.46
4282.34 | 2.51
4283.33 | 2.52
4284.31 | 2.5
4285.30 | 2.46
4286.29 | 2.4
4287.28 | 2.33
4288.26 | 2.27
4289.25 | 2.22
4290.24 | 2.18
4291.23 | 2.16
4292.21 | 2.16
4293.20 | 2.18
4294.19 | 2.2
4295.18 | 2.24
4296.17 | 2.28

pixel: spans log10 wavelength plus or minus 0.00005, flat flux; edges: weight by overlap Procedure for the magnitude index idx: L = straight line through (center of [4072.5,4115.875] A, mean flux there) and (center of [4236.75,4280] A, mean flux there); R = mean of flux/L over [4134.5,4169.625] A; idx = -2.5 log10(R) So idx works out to -0.10 mag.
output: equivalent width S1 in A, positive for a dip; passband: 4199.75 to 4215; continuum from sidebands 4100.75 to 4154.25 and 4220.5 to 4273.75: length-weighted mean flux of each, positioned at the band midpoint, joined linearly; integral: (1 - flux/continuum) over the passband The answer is 1.34 A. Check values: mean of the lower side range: 2.45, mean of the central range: 2.2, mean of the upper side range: 2.4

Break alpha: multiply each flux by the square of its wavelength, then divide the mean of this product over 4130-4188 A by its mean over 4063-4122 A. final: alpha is 1.1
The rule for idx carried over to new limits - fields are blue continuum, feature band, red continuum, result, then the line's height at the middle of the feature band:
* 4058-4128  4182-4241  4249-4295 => 0.024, 2.34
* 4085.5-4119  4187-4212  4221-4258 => 0.057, 2.35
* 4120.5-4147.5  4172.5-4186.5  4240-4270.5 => 0.090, 2.49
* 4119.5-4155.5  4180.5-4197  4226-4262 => 0.083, 2.47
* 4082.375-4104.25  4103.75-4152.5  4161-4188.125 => -0.096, 2.24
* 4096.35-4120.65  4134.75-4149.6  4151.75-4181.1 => -0.083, 2.35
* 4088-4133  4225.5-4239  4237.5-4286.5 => 0.058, 2.4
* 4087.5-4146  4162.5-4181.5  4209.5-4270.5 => 0.002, 2.36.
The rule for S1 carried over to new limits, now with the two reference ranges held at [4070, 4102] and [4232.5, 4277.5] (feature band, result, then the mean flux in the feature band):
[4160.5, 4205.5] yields 0.3 A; 2.31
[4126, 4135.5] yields -0.9 A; 2.47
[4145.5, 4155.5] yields -1.6 A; 2.64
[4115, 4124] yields -0.4 A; 2.33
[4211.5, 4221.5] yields 0.0 A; 2.36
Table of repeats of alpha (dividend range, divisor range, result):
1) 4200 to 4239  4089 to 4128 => 1.05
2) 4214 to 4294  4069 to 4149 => 1.09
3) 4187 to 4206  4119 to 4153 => 0.92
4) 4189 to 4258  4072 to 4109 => 1.13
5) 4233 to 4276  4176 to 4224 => 1.09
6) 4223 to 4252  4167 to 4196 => 1.08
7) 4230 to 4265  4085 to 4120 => 1.17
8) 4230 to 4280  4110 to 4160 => 1.02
